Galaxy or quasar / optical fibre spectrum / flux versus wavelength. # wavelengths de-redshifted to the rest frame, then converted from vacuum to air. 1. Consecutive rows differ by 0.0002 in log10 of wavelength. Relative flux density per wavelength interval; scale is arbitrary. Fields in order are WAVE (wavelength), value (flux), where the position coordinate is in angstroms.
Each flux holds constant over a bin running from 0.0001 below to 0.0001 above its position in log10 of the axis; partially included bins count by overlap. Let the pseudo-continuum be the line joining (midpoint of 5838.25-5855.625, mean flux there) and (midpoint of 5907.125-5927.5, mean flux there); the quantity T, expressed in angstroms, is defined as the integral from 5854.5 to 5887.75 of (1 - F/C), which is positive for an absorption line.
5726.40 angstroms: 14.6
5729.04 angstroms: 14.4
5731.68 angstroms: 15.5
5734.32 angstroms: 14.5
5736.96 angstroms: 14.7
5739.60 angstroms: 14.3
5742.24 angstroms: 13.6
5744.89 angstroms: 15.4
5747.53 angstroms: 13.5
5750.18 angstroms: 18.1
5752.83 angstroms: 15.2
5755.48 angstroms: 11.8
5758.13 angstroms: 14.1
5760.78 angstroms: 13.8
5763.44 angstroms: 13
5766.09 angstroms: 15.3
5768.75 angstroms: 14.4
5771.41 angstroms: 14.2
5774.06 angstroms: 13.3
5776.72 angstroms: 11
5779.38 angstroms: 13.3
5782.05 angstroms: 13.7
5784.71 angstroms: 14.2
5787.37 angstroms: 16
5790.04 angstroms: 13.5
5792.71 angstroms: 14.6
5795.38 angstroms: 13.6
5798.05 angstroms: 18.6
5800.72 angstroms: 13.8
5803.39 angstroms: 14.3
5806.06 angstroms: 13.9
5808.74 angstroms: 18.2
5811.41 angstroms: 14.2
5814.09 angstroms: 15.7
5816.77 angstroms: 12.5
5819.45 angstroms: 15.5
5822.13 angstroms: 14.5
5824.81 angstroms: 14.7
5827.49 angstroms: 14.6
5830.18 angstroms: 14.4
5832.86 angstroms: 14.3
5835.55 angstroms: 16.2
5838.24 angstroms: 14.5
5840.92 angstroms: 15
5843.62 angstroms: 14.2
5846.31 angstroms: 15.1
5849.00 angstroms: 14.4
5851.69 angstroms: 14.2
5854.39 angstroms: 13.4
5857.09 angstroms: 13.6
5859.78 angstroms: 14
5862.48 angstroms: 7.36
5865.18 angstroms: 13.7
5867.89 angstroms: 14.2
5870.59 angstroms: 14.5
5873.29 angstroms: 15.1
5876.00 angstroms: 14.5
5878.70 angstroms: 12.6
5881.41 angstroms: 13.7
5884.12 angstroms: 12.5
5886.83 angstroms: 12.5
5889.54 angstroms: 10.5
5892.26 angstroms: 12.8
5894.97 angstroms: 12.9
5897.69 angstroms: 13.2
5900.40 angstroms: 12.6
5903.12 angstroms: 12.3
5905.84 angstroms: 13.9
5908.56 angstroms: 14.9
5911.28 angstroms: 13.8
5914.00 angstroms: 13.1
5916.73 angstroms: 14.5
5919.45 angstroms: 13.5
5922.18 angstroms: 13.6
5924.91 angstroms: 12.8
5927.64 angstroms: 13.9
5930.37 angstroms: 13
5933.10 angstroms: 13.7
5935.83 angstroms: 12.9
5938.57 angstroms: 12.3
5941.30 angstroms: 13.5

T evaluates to 2.3 angstroms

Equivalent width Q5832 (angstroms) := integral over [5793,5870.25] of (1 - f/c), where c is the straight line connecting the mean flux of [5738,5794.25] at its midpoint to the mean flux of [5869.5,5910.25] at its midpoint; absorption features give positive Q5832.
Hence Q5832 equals -4.1 angstroms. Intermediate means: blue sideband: 14.1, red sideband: 13.2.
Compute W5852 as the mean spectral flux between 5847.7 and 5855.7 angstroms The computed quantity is 14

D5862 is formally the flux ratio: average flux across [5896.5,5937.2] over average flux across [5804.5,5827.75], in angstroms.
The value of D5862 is 0.90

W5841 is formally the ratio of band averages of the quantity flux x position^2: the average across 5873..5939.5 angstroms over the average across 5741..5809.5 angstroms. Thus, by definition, 0.96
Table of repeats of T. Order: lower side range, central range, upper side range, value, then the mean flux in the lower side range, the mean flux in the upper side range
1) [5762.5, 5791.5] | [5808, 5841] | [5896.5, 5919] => -2.8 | 13.8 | 13.5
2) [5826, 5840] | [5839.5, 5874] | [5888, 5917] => 1.2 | 14.8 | 13.1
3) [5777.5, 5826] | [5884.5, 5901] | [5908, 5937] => 1.7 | 14.7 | 13.6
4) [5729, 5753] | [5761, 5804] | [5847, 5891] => 0.6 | 14.9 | 13.2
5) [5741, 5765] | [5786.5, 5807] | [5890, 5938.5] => -1.1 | 14.3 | 13.3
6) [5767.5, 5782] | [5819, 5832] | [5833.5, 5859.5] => -0.5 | 13.3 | 14.5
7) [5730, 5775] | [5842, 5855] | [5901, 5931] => -0.4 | 14.4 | 13.6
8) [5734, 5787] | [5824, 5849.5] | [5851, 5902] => -2.6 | 14.1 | 13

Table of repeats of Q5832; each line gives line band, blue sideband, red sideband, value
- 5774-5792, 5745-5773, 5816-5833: 1.0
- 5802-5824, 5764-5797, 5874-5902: -2.0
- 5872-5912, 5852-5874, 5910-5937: 0.5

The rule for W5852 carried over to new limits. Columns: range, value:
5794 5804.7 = 15.1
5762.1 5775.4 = 14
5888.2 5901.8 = 12.4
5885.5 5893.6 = 11.9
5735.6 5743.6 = 14.2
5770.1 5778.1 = 12.8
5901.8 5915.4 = 13.6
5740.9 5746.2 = 14.5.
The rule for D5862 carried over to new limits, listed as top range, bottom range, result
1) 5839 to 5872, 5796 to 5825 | 0.91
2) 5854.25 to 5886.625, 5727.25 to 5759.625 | 0.91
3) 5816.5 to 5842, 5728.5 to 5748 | 1.01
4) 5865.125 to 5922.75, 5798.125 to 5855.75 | 0.91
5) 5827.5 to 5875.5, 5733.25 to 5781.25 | 1.00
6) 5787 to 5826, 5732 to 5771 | 1.03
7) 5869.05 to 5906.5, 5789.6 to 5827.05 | 0.88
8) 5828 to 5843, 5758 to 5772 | 1.05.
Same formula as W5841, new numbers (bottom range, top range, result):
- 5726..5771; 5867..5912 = 0.97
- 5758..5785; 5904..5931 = 1.06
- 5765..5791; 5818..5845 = 1.08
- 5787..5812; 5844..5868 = 0.90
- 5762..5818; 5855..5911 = 0.94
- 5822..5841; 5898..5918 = 0.94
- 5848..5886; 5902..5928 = 1.03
